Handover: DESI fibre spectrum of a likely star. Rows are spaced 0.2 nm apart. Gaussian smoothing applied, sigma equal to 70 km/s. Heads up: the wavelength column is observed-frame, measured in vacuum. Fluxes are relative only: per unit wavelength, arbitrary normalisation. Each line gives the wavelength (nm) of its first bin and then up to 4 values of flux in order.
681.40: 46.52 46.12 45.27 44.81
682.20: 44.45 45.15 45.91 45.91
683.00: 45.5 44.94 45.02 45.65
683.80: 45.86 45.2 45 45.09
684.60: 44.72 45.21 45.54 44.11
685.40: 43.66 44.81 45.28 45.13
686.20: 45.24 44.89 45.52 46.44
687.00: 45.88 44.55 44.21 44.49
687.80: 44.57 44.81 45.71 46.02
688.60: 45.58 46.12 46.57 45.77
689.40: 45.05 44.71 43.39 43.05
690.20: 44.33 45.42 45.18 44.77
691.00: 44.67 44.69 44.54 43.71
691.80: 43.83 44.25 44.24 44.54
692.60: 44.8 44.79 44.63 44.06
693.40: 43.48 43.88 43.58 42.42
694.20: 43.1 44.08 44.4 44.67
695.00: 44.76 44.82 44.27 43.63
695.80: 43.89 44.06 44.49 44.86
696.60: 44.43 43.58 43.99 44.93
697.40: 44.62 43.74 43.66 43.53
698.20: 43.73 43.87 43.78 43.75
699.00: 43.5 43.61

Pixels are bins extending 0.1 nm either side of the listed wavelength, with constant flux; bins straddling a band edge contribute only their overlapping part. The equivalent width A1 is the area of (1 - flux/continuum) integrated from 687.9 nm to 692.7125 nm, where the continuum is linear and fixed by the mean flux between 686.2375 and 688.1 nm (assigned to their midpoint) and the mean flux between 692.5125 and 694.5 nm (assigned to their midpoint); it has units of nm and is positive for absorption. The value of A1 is -0.04 nm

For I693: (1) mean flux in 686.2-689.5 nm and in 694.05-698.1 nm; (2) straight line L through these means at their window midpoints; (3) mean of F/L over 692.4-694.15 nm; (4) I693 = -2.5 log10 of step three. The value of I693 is 0.01 mag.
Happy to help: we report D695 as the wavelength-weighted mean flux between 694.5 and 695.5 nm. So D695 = 44.6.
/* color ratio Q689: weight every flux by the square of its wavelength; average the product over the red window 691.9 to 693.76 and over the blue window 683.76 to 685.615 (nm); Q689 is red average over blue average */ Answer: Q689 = 1.01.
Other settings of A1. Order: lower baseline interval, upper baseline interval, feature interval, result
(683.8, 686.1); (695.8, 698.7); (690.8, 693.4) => 0.004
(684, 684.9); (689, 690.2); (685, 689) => -0.032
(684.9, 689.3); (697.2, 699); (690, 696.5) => 0.031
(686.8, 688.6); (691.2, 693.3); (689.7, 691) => 0.009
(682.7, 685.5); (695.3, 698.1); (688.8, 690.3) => -0.004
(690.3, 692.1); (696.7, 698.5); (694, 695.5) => 0.002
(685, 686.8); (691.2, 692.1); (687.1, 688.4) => -0.004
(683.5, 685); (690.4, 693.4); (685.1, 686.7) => 0.009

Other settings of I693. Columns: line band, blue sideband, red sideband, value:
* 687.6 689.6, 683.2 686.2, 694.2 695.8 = -0.02 mag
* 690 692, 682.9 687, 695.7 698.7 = 0.00 mag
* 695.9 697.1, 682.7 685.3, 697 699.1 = 0.00 mag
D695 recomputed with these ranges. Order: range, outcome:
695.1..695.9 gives 44.2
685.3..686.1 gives 44.7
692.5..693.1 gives 44.7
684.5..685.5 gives 44.6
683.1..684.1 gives 45.3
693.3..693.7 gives 43.7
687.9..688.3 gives 45.3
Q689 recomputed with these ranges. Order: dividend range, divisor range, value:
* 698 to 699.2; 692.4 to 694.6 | 1.01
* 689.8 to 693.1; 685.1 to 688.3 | 1.00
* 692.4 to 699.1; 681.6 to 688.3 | 1.01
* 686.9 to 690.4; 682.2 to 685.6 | 1.01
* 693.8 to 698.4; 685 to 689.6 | 1.00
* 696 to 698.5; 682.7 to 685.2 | 1.01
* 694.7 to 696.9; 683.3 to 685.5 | 1.02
